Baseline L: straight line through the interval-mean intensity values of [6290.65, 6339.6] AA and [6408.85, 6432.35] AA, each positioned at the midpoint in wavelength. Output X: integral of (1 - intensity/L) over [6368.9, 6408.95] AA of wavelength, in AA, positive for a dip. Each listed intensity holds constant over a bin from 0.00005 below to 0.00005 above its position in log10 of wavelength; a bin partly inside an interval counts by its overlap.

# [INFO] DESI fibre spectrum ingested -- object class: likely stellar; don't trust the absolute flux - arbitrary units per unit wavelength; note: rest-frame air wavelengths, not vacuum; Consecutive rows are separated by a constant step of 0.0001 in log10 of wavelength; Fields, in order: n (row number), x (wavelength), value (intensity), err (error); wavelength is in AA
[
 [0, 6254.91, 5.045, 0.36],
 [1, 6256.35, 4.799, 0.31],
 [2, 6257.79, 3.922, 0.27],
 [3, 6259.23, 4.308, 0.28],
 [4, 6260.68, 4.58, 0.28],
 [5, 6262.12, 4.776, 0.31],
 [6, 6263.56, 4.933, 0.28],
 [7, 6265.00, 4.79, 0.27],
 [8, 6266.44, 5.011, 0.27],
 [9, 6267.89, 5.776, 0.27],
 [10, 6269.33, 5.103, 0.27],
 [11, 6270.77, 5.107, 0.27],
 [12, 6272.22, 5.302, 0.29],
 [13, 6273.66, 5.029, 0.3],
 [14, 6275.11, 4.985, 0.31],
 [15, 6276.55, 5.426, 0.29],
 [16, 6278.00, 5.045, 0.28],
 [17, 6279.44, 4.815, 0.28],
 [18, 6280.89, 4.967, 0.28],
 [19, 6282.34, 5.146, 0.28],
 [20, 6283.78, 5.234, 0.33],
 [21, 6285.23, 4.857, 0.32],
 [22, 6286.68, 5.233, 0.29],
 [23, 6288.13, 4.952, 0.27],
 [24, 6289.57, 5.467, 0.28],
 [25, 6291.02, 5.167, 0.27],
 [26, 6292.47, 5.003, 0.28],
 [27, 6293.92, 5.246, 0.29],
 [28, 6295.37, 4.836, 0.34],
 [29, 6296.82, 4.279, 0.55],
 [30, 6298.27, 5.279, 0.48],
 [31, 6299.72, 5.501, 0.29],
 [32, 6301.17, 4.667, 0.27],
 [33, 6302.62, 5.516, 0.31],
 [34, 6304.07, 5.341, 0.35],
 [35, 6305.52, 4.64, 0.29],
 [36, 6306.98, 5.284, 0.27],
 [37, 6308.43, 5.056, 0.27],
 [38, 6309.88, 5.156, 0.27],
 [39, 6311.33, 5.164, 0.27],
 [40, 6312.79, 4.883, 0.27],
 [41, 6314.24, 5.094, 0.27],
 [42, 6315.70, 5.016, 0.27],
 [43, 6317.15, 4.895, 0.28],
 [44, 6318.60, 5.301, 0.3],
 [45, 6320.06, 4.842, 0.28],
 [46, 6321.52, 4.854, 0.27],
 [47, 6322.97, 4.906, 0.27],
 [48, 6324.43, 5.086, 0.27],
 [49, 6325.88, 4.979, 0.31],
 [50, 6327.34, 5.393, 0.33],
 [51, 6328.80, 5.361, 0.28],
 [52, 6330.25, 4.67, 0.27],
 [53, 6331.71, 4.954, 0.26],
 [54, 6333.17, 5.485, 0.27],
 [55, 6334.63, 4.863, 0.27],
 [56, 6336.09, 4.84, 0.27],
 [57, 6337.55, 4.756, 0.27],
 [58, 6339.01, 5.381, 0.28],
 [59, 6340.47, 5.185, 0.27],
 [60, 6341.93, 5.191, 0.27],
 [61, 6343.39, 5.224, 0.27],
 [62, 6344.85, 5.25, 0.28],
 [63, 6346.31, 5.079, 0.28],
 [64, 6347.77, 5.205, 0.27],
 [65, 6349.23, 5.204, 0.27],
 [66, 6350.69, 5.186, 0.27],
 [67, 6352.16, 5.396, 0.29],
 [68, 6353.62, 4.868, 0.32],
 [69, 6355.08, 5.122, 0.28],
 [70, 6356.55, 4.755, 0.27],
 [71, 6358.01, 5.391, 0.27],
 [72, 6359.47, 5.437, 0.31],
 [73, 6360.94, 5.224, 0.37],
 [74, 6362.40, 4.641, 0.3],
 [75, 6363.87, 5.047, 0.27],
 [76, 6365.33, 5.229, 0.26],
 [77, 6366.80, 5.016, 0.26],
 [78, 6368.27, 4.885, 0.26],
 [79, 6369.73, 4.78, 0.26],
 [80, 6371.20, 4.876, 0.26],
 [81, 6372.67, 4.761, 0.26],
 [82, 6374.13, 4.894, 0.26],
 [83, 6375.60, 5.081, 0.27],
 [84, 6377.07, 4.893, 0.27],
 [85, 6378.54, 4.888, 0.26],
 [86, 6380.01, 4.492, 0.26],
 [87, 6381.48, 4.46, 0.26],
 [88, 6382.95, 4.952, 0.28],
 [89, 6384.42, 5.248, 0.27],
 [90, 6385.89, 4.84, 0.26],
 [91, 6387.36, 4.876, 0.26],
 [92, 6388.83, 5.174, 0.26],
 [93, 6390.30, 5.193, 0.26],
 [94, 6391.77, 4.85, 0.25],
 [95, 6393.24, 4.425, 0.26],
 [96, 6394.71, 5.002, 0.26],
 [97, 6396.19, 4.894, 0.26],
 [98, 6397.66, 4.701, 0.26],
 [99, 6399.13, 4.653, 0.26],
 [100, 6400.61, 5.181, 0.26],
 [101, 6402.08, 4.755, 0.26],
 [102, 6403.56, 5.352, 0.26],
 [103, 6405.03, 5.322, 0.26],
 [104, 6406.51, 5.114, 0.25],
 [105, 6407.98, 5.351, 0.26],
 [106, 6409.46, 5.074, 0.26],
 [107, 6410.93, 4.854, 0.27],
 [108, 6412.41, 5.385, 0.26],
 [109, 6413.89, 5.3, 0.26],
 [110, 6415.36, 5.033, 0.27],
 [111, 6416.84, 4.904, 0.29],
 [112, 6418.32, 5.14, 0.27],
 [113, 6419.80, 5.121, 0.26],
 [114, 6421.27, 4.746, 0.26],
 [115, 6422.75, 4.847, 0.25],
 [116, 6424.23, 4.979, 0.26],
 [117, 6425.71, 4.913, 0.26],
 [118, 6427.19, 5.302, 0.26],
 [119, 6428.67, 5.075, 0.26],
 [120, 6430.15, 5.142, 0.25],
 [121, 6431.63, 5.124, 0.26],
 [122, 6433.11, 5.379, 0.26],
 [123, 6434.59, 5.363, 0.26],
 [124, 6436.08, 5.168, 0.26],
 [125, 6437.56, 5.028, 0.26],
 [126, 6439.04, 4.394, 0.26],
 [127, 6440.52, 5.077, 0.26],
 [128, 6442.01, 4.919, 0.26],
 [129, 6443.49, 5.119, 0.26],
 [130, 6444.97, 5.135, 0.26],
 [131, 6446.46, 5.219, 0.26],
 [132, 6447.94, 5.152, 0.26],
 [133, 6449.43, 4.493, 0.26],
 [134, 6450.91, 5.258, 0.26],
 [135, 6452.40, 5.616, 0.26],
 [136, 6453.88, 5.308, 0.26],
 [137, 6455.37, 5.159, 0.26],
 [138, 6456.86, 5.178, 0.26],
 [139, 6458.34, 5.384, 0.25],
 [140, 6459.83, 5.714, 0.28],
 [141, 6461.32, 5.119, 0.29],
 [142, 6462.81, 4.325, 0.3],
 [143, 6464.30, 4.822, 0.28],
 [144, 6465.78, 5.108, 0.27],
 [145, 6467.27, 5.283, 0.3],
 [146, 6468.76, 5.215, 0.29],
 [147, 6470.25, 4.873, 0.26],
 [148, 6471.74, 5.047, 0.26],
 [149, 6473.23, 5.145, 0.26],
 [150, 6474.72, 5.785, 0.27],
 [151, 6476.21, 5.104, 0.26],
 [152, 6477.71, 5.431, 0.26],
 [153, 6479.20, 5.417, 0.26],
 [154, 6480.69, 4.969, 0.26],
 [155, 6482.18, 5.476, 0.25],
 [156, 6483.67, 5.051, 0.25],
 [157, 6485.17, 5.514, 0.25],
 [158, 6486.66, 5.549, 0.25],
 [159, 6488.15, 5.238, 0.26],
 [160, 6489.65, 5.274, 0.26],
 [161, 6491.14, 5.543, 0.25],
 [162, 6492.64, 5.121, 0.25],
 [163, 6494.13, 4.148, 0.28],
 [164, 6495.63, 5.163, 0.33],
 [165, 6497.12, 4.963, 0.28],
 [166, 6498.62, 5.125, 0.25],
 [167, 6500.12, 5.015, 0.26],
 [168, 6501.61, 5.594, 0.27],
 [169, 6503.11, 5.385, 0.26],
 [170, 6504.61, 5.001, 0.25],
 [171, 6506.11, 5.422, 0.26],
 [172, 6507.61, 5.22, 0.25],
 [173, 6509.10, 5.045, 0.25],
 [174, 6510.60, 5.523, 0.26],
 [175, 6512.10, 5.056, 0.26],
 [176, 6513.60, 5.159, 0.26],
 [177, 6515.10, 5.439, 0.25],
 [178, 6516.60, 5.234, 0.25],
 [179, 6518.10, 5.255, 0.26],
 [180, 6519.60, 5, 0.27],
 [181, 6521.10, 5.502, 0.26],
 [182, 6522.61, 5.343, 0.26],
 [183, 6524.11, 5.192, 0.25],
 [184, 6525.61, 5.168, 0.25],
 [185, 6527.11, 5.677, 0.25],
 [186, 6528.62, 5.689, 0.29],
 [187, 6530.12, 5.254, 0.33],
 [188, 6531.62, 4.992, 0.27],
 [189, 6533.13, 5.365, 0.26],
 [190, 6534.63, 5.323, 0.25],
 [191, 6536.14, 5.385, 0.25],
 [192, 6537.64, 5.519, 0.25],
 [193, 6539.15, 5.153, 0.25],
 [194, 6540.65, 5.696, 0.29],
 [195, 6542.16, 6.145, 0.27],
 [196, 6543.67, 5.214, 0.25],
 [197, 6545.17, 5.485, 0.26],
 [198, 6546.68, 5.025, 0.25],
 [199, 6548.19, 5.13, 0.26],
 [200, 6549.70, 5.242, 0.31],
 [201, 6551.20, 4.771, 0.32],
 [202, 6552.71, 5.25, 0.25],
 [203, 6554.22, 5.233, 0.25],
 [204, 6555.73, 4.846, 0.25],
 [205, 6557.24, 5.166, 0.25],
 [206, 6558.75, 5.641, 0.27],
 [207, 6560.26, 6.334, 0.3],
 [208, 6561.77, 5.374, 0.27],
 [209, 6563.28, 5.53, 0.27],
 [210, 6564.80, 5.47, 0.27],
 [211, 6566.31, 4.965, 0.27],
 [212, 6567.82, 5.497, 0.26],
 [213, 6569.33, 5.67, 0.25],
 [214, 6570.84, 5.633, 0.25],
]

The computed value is 1.0 AA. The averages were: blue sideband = 5.05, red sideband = 5.06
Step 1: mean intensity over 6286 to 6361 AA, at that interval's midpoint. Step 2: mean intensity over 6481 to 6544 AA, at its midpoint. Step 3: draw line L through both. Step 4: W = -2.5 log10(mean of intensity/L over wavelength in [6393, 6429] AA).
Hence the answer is 0.03 mag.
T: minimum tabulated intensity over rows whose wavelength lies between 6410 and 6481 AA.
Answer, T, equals 4.325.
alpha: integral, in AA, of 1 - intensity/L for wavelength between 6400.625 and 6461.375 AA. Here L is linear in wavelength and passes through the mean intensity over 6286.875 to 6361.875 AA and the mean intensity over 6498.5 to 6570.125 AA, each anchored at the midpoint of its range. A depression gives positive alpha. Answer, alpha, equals 1.1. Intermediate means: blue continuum 5.09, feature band 5.12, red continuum 5.33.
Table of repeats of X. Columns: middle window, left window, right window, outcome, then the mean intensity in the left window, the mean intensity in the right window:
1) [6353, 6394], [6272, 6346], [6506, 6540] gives 1.6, 5.08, 5.3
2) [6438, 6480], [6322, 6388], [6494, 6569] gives 0.4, 5.03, 5.3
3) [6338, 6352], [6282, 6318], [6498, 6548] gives -0.2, 5.08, 5.32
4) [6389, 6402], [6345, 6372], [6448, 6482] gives 0.6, 5.08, 5.18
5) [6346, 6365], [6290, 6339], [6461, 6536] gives -0.1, 5.05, 5.22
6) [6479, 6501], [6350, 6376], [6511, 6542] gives 0.4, 5.03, 5.34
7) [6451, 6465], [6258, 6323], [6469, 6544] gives 0.1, 5.03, 5.28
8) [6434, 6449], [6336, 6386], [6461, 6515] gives 0.2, 5.02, 5.18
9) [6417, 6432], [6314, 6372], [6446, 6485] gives 0.3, 5.07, 5.18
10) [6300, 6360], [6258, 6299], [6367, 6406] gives -1.7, 5.01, 4.9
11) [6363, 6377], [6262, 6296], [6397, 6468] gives 0.4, 5.1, 5.09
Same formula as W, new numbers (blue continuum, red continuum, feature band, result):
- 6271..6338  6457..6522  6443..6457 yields 0.00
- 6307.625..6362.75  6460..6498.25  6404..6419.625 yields -0.01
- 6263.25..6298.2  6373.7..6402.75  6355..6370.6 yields -0.03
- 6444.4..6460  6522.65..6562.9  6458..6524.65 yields 0.02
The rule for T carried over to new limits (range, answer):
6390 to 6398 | 4.425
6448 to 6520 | 4.148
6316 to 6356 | 4.67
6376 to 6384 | 4.46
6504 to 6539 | 4.992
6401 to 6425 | 4.746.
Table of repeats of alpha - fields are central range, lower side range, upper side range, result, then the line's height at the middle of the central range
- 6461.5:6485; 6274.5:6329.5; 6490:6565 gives 0.4 AA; 5.24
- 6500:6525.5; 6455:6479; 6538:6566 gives 0.1 AA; 5.28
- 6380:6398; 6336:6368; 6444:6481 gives 0.9 AA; 5.14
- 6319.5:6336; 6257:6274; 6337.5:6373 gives 0.0 AA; 5.03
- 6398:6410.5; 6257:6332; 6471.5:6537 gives 0.2 AA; 5.15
